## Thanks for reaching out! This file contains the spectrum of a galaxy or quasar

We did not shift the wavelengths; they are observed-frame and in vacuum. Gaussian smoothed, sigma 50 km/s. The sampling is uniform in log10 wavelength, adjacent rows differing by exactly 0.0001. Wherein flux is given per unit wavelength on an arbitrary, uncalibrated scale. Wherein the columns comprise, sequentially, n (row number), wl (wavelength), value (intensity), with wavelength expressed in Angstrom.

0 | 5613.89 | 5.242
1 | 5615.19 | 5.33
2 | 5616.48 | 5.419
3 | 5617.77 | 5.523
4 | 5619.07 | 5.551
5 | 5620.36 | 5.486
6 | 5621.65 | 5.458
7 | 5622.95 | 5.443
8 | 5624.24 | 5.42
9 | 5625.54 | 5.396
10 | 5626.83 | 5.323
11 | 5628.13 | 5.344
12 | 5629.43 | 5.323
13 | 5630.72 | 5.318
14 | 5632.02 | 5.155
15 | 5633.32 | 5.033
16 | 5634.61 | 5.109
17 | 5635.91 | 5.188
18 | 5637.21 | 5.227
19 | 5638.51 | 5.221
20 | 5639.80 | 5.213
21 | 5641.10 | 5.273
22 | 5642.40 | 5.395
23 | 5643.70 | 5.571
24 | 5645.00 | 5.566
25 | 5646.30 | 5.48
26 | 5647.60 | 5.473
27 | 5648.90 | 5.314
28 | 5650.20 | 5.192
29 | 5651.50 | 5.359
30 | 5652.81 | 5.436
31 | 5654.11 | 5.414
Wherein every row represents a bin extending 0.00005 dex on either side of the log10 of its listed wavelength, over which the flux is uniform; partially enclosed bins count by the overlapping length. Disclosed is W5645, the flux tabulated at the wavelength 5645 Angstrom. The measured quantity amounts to 5.566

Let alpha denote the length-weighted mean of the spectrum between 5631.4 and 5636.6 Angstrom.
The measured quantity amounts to 5.12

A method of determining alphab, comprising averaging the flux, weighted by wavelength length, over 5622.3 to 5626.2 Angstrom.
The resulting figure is 5.42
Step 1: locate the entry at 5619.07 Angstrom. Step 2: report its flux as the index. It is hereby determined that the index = 5.551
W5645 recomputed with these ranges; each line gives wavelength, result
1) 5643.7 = 5.571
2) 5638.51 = 5.221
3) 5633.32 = 5.033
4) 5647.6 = 5.473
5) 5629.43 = 5.323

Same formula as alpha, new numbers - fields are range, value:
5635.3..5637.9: 5.2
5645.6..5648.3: 5.48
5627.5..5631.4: 5.33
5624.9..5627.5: 5.36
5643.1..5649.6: 5.48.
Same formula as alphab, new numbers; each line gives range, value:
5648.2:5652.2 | 5.28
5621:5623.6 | 5.46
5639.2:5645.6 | 5.4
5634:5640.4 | 5.19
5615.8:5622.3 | 5.49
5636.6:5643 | 5.27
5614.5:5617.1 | 5.36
